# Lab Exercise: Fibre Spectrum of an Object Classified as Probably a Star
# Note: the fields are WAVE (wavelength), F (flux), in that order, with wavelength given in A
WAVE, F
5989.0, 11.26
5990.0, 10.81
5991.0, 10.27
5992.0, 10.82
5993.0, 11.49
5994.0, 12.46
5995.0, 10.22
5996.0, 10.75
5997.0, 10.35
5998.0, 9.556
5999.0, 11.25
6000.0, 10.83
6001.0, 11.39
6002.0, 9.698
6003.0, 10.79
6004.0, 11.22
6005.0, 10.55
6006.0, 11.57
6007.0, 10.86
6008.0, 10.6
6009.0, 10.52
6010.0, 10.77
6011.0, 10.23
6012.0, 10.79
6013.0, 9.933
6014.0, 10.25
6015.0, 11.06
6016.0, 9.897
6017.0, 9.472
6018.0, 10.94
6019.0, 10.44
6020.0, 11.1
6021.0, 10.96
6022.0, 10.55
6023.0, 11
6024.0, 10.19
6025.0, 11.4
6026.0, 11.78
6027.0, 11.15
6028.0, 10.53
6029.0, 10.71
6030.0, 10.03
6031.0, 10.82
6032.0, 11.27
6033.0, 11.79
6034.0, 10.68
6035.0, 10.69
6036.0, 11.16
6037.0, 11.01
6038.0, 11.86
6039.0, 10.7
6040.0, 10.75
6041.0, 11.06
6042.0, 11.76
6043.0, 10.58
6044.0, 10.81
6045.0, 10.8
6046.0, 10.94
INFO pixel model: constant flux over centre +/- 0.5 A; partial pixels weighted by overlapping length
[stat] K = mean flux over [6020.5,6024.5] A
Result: 10.7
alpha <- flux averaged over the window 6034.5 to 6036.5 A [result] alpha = 10.9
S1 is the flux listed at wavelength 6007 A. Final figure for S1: 10.86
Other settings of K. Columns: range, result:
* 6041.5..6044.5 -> 11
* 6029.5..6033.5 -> 11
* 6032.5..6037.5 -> 11.1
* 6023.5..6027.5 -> 11.1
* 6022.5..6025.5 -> 10.9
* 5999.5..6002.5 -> 10.6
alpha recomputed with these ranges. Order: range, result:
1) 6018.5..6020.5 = 10.8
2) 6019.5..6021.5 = 11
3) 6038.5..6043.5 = 11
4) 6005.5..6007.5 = 11.2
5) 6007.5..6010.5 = 10.6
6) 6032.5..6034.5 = 11.2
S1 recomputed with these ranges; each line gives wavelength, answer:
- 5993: 11.49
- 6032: 11.27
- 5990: 10.81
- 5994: 12.46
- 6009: 10.52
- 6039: 10.7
